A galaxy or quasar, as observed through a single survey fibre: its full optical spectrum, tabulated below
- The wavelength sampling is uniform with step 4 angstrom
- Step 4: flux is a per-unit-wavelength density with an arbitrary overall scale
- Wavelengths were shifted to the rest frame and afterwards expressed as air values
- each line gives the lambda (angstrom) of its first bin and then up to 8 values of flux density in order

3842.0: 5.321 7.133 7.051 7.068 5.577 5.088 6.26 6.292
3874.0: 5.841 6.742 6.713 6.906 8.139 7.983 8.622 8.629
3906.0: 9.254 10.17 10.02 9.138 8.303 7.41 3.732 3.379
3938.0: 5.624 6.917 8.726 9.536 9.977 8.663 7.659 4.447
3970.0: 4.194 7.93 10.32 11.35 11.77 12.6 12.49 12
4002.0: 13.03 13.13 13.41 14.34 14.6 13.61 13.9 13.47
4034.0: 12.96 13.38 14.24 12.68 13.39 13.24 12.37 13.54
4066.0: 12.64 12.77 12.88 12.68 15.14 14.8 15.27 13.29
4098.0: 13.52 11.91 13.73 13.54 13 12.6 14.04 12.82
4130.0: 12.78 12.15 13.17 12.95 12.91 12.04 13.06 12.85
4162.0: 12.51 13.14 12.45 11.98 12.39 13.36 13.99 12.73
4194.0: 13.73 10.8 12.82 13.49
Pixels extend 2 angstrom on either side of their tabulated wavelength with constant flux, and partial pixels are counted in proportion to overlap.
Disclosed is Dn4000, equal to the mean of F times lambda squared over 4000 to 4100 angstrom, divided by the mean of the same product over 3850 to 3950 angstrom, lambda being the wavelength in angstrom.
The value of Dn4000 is 2.02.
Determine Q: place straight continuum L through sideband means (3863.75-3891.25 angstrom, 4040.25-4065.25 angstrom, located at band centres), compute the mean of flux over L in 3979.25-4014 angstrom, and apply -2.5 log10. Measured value -0.130 mag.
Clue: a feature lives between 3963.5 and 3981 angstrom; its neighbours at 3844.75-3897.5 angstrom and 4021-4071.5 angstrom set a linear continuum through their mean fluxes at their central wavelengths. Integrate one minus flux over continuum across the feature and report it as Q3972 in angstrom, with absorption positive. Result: 5.9 angstrom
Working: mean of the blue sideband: 6.73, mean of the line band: 7.01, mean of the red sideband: 13.2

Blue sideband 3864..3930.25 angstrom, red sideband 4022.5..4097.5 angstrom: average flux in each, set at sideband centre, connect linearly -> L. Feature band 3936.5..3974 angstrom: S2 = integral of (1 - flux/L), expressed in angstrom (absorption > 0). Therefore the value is 9.2 angstrom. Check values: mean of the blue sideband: 7.76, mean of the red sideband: 13.5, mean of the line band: 7.36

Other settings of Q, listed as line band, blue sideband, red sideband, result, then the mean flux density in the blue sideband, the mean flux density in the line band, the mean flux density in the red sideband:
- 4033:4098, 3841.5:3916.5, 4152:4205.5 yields -0.25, 7.36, 13.5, 12.8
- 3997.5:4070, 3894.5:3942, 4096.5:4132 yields -0.23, 7.64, 13.3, 13.1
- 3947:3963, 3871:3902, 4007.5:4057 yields 0.14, 7.33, 9.03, 13.6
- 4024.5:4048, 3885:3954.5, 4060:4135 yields -0.17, 7.88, 13.4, 13.3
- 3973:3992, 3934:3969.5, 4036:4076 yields -0.21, 7.3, 10.9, 13.1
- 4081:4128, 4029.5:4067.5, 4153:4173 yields -0.05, 13.2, 13.6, 12.7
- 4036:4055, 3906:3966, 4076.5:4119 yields -0.14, 7.74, 13.4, 13.6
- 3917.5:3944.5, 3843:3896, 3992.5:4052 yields 0.43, 6.65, 6.25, 13.4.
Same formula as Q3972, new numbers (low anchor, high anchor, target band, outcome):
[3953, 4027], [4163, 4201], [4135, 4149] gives -0.6 angstrom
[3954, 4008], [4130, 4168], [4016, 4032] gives -4.8 angstrom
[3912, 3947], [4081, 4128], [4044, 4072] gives -2.6 angstrom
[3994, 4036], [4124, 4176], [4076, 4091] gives -1.6 angstrom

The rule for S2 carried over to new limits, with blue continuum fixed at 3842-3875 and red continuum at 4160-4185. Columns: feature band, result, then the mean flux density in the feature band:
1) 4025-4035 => -3.8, 13.4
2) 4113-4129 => -2.0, 13.1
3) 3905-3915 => -3.5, 9.85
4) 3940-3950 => -0.2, 8.16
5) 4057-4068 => -2.6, 12.9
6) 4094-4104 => -1.5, 12.8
